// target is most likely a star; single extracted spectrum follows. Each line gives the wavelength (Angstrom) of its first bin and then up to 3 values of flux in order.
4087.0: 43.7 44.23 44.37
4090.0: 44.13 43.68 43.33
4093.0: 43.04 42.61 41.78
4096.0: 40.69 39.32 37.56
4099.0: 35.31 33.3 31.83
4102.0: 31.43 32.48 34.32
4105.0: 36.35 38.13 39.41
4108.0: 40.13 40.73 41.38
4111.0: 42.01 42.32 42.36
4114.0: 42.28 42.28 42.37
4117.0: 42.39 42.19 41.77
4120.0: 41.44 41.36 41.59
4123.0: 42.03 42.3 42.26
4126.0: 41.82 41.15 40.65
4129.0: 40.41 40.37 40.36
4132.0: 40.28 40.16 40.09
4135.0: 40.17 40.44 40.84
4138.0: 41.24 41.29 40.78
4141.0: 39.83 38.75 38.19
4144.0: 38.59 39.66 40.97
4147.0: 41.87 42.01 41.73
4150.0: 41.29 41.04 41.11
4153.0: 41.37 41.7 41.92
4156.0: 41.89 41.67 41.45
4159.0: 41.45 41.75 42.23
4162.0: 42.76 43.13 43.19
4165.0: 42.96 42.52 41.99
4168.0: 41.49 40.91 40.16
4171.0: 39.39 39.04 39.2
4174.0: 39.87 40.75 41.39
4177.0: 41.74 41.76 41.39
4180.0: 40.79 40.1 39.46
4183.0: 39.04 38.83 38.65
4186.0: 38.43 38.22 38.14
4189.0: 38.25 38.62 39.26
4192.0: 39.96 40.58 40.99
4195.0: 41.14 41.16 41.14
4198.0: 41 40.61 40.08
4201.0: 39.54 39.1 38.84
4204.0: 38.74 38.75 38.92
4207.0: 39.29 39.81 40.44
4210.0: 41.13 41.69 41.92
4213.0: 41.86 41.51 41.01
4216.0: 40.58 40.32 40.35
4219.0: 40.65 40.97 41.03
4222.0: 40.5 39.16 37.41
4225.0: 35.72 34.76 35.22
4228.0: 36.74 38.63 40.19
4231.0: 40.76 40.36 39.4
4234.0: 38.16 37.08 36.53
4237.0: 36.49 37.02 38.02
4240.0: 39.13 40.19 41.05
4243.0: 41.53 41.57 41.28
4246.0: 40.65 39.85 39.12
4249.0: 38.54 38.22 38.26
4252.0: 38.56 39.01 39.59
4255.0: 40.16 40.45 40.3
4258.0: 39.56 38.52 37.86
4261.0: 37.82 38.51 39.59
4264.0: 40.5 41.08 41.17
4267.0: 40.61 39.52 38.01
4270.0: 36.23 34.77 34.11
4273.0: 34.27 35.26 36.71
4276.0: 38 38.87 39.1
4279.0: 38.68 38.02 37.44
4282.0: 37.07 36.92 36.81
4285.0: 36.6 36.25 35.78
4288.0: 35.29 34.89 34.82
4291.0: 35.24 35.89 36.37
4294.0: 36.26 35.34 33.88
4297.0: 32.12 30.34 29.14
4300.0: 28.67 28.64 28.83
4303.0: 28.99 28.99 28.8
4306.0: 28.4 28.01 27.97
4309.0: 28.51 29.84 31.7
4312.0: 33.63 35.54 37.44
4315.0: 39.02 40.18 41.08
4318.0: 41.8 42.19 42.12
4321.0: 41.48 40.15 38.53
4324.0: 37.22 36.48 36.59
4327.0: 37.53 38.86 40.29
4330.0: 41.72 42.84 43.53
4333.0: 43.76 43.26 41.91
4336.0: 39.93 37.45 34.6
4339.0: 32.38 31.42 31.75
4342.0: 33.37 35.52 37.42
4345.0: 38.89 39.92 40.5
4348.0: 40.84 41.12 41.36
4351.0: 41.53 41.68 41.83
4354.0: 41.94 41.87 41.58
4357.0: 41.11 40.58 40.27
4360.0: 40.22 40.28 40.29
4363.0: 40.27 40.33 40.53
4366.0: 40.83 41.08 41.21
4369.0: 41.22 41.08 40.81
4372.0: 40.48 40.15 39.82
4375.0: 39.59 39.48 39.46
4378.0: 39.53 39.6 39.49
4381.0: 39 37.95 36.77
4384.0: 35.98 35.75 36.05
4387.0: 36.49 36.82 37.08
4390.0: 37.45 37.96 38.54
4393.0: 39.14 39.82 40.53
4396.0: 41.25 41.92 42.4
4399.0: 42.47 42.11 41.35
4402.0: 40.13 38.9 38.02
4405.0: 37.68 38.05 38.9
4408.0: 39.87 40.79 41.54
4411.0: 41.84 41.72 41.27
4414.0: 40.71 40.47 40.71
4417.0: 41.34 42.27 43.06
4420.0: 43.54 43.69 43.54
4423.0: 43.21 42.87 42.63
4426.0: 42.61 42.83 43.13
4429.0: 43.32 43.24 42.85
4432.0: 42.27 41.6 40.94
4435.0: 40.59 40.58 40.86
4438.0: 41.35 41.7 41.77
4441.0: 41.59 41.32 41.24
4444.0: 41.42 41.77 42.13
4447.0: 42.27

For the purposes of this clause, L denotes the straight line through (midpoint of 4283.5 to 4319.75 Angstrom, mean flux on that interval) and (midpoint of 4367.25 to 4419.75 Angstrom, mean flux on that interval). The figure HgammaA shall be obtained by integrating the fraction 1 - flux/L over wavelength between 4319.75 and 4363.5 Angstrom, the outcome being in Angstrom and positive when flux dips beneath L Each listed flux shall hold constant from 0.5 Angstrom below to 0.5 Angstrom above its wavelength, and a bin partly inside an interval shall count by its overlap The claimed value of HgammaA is -3.7 Angstrom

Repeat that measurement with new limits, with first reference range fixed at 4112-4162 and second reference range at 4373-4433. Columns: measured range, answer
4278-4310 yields 5.87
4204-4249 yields 1.61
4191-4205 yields 0.30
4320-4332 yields 0.31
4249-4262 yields 0.58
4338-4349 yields 1.14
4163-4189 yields 0.43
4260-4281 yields 1.42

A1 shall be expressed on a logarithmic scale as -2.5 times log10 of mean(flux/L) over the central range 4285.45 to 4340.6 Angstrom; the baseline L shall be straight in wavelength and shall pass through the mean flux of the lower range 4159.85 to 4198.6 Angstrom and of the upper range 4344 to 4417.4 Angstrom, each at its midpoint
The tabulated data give 0.13 mag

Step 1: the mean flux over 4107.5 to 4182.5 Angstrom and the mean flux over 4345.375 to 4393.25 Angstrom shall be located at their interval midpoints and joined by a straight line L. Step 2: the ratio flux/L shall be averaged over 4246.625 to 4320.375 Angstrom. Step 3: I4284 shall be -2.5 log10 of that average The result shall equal 0.12 mag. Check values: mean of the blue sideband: 41.2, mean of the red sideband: 39.7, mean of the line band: 36.1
